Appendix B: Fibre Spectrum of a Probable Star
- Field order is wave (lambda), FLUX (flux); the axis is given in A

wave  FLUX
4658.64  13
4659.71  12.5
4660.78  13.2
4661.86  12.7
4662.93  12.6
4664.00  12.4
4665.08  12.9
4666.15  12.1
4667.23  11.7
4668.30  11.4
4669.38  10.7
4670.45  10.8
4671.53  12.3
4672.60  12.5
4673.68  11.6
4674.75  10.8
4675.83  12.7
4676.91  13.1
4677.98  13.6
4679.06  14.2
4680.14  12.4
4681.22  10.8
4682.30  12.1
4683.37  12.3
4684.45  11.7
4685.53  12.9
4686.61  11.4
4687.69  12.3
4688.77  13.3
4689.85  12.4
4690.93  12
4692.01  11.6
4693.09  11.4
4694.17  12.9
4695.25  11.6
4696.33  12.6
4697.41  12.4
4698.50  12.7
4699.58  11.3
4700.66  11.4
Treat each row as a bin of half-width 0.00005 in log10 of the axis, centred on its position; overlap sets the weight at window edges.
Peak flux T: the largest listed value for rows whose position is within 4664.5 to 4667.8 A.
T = 12.9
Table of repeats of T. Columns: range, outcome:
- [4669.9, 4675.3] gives 12.5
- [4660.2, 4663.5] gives 13.2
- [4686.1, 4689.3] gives 13.3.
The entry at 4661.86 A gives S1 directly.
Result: 12.7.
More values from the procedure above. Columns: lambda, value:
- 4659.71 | 12.5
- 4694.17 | 12.9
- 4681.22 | 10.8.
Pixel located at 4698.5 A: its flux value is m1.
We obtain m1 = 12.7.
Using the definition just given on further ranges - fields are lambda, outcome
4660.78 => 13.2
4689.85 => 12.4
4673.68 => 11.6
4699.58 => 11.3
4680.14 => 12.4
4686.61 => 11.4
